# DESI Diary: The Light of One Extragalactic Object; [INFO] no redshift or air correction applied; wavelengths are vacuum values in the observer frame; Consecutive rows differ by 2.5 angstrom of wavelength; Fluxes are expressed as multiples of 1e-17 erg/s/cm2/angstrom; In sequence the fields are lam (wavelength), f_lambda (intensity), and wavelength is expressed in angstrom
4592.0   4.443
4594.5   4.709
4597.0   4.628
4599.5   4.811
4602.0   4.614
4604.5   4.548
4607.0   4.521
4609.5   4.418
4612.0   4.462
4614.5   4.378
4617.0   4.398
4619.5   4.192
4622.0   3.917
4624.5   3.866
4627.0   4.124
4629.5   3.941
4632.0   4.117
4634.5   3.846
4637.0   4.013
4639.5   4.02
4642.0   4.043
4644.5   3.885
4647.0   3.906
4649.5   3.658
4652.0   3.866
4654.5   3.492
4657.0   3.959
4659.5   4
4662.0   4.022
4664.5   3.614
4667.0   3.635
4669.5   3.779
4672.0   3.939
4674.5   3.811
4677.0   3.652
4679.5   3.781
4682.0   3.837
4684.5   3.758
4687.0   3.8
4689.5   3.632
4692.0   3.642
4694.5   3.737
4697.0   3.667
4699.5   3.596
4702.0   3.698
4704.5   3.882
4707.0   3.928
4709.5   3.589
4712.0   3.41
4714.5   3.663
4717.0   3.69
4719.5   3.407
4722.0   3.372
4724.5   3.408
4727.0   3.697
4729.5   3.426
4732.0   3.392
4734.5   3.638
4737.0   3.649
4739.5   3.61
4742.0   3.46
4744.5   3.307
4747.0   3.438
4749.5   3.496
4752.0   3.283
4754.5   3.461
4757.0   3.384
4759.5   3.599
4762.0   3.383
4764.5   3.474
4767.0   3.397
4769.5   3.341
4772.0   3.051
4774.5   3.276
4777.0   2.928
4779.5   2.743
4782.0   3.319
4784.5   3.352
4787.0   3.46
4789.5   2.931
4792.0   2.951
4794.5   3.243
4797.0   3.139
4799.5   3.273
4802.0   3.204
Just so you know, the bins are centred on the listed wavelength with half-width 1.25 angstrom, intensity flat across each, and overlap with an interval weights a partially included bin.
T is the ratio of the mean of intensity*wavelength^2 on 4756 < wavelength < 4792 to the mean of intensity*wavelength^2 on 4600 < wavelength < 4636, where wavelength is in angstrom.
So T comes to 0.8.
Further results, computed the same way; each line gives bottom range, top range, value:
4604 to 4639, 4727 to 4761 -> 0.88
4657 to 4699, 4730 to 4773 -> 0.94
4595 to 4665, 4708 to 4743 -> 0.89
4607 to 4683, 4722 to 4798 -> 0.89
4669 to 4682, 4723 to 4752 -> 0.94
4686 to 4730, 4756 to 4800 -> 0.92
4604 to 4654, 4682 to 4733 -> 0.92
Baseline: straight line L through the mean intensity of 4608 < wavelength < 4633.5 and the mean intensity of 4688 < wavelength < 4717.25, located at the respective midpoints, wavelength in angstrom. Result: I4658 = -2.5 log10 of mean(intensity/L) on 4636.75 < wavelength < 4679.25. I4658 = 0.03 mag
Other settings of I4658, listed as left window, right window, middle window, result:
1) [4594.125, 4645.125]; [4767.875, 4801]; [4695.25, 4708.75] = -0.01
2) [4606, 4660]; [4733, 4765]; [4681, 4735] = 0.01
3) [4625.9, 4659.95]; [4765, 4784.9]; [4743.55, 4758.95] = -0.03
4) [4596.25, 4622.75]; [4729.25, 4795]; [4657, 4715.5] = 0.04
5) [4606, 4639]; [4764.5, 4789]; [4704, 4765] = -0.01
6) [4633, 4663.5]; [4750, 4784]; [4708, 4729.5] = 0.00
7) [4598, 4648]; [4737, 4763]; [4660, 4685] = 0.03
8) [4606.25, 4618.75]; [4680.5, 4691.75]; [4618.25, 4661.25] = 0.06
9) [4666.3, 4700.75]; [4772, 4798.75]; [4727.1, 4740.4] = -0.04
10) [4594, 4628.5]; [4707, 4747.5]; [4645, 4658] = 0.09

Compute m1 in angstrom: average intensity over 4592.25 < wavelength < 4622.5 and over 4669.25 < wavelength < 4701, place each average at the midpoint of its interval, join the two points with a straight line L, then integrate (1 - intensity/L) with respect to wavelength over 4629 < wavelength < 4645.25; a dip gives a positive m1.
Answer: 0.81 angstrom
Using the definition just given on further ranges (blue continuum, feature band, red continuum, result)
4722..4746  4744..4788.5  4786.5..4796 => -0.4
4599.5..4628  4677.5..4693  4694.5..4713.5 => 0.3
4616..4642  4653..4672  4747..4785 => 0.3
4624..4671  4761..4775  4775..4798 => -0.4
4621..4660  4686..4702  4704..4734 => 0.0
